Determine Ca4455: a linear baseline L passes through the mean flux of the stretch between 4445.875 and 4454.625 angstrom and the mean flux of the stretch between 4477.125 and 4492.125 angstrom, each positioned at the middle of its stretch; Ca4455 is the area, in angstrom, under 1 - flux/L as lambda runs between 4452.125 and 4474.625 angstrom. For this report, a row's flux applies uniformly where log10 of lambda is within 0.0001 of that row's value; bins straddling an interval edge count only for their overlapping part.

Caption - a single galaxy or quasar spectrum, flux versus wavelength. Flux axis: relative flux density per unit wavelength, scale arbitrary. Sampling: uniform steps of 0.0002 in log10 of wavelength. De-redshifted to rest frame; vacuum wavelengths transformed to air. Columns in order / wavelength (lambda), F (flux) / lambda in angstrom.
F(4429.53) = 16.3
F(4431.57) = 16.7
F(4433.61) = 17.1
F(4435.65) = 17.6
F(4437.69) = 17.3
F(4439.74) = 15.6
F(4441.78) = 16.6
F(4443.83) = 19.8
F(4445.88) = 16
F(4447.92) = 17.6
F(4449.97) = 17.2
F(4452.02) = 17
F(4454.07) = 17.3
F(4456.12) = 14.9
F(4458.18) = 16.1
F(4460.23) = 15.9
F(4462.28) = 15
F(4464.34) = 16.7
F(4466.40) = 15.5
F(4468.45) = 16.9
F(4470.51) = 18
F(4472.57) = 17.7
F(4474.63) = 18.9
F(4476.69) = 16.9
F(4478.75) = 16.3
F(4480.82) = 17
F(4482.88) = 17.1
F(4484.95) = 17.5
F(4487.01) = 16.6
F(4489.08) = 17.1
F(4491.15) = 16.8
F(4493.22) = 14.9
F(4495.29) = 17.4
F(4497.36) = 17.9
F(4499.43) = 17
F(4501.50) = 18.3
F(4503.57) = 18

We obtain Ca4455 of 0.7 angstrom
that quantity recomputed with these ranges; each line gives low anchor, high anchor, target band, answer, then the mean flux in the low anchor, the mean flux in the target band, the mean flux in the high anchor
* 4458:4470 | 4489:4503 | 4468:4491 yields -0.95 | 16.1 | 17.3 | 17.1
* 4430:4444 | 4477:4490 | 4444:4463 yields 0.56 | 17.1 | 16.5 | 16.9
